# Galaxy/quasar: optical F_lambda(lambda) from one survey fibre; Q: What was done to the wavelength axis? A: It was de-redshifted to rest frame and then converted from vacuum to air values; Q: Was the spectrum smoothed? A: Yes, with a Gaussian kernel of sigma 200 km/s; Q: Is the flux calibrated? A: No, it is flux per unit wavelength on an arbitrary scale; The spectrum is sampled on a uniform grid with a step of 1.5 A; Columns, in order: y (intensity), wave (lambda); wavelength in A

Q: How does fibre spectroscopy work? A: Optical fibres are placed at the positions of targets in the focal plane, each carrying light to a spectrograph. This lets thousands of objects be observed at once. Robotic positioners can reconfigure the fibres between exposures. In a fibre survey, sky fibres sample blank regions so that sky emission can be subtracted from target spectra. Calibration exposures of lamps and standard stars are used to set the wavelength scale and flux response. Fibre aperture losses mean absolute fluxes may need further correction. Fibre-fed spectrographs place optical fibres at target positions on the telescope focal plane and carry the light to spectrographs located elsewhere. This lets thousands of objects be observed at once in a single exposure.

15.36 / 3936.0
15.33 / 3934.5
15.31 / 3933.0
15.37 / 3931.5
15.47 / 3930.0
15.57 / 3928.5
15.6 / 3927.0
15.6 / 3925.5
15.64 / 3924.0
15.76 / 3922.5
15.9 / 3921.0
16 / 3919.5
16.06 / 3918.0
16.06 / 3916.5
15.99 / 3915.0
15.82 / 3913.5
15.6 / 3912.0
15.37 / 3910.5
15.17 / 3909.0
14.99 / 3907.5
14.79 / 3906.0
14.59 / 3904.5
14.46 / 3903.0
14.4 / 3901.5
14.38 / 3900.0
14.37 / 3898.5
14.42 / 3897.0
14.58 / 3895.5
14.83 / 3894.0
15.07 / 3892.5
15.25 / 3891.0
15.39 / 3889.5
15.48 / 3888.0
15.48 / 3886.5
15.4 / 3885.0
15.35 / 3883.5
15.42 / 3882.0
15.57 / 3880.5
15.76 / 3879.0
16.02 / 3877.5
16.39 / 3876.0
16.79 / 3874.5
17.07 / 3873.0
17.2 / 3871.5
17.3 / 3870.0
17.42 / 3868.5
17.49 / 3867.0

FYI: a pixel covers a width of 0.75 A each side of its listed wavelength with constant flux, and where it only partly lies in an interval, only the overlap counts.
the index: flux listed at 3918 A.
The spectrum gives 16.06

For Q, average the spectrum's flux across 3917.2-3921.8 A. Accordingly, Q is 16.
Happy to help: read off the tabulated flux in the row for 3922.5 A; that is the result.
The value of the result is 15.76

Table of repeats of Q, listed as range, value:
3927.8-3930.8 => 15.5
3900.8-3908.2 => 14.6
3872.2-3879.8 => 16.4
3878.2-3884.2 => 15.5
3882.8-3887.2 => 15.4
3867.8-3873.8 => 17.2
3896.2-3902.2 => 14.4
